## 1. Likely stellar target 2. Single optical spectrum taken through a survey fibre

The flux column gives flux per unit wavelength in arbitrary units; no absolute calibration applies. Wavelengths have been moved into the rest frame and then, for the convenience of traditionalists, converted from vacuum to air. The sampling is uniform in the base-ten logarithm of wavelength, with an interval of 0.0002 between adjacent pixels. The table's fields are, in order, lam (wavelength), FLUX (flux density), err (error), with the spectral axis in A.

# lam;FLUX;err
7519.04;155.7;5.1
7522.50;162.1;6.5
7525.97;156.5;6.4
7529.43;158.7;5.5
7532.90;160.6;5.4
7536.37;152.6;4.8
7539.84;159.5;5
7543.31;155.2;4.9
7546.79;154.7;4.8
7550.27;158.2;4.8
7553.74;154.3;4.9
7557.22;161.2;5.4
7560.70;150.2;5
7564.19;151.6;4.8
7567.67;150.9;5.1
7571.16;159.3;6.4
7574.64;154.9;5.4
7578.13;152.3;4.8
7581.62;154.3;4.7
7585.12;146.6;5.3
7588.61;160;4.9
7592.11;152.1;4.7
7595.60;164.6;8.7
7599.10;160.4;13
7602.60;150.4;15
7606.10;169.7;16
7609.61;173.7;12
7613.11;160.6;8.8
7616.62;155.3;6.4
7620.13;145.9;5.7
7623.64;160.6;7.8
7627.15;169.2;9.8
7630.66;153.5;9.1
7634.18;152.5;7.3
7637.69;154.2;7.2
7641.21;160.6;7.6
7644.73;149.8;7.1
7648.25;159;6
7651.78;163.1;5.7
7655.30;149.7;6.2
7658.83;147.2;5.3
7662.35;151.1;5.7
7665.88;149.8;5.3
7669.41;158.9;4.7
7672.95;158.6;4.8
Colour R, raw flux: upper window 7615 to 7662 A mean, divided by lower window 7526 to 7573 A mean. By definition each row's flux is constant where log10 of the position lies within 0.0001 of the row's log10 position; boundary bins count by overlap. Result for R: 1.0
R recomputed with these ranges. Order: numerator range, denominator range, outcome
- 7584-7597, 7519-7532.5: 0.98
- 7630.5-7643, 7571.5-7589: 1.01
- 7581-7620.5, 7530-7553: 1.01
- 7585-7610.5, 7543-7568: 1.03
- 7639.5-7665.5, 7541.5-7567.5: 1.00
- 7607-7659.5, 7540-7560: 1.00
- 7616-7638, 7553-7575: 1.01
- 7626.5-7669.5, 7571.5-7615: 0.98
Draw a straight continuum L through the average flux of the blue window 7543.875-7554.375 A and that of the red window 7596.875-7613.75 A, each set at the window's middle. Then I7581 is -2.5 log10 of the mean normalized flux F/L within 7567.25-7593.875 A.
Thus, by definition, 0.041 mag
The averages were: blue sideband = 156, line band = 154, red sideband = 163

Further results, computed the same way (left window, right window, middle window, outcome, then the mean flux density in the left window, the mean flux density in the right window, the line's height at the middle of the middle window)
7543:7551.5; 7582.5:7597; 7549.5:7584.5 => 0.009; 156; 156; 156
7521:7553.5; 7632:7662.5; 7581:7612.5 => -0.025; 157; 154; 156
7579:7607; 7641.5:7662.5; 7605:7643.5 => -0.028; 157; 154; 155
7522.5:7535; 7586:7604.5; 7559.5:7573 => 0.033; 159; 157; 158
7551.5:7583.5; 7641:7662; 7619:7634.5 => -0.020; 154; 154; 154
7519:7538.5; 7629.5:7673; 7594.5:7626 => -0.032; 158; 154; 156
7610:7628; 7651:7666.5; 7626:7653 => -0.015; 159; 152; 155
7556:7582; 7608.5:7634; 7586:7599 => -0.013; 154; 159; 156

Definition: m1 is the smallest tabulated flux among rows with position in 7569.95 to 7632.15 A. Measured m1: 145.9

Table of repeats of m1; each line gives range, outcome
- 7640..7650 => 149.8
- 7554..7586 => 146.6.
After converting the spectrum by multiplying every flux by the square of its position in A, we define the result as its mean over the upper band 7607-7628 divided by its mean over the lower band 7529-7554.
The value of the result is 1.05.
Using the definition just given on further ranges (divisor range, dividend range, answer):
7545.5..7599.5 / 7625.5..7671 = 1.02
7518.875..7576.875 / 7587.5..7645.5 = 1.03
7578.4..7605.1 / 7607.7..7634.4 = 1.03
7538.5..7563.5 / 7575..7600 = 1.01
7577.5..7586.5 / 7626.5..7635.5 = 1.06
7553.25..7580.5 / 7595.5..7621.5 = 1.05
